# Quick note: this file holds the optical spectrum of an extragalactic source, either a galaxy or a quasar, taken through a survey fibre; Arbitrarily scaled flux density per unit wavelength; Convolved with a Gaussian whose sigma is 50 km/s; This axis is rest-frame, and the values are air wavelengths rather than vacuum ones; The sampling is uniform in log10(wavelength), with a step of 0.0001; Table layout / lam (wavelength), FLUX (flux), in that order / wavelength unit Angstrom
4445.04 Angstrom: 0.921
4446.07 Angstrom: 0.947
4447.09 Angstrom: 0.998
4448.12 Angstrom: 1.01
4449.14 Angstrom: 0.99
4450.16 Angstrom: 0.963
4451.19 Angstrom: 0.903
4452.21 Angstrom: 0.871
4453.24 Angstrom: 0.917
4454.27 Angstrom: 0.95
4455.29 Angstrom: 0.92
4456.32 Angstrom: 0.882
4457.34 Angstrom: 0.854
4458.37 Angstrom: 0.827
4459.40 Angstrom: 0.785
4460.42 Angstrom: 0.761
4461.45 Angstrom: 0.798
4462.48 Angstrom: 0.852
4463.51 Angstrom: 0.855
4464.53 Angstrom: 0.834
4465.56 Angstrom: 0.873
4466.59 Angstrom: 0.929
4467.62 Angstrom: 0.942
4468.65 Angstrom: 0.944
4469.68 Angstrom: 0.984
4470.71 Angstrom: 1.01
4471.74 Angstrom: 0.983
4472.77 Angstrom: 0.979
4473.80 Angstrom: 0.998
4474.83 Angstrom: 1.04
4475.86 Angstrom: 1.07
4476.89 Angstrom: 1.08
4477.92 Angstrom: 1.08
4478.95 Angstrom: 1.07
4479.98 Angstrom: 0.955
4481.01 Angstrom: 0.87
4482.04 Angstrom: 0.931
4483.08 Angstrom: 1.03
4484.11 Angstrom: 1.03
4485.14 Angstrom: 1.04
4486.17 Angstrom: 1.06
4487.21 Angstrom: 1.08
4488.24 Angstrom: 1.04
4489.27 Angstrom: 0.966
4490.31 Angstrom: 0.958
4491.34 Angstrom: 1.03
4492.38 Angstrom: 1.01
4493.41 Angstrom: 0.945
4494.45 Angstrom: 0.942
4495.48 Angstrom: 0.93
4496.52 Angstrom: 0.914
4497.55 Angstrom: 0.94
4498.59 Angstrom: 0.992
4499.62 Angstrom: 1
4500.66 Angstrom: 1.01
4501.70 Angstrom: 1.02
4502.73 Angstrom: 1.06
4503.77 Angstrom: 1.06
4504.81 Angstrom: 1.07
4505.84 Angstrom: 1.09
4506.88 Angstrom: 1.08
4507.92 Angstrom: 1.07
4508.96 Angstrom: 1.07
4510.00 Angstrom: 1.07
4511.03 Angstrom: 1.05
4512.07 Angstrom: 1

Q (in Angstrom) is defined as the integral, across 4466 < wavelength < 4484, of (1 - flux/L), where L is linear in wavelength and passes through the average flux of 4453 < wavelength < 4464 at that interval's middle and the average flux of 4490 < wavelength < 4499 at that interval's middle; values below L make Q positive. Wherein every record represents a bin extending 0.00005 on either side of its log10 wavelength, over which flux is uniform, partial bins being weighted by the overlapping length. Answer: -1.82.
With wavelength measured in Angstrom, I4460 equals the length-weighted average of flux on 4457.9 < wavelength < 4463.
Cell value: 0.804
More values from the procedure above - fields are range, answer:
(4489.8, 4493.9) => 0.987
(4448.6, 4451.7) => 0.954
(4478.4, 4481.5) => 0.968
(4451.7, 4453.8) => 0.892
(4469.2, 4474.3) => 0.991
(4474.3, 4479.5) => 1.07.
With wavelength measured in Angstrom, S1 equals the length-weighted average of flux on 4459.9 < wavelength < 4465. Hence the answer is 0.821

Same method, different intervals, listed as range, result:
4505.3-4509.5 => 1.08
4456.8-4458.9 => 0.841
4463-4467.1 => 0.874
